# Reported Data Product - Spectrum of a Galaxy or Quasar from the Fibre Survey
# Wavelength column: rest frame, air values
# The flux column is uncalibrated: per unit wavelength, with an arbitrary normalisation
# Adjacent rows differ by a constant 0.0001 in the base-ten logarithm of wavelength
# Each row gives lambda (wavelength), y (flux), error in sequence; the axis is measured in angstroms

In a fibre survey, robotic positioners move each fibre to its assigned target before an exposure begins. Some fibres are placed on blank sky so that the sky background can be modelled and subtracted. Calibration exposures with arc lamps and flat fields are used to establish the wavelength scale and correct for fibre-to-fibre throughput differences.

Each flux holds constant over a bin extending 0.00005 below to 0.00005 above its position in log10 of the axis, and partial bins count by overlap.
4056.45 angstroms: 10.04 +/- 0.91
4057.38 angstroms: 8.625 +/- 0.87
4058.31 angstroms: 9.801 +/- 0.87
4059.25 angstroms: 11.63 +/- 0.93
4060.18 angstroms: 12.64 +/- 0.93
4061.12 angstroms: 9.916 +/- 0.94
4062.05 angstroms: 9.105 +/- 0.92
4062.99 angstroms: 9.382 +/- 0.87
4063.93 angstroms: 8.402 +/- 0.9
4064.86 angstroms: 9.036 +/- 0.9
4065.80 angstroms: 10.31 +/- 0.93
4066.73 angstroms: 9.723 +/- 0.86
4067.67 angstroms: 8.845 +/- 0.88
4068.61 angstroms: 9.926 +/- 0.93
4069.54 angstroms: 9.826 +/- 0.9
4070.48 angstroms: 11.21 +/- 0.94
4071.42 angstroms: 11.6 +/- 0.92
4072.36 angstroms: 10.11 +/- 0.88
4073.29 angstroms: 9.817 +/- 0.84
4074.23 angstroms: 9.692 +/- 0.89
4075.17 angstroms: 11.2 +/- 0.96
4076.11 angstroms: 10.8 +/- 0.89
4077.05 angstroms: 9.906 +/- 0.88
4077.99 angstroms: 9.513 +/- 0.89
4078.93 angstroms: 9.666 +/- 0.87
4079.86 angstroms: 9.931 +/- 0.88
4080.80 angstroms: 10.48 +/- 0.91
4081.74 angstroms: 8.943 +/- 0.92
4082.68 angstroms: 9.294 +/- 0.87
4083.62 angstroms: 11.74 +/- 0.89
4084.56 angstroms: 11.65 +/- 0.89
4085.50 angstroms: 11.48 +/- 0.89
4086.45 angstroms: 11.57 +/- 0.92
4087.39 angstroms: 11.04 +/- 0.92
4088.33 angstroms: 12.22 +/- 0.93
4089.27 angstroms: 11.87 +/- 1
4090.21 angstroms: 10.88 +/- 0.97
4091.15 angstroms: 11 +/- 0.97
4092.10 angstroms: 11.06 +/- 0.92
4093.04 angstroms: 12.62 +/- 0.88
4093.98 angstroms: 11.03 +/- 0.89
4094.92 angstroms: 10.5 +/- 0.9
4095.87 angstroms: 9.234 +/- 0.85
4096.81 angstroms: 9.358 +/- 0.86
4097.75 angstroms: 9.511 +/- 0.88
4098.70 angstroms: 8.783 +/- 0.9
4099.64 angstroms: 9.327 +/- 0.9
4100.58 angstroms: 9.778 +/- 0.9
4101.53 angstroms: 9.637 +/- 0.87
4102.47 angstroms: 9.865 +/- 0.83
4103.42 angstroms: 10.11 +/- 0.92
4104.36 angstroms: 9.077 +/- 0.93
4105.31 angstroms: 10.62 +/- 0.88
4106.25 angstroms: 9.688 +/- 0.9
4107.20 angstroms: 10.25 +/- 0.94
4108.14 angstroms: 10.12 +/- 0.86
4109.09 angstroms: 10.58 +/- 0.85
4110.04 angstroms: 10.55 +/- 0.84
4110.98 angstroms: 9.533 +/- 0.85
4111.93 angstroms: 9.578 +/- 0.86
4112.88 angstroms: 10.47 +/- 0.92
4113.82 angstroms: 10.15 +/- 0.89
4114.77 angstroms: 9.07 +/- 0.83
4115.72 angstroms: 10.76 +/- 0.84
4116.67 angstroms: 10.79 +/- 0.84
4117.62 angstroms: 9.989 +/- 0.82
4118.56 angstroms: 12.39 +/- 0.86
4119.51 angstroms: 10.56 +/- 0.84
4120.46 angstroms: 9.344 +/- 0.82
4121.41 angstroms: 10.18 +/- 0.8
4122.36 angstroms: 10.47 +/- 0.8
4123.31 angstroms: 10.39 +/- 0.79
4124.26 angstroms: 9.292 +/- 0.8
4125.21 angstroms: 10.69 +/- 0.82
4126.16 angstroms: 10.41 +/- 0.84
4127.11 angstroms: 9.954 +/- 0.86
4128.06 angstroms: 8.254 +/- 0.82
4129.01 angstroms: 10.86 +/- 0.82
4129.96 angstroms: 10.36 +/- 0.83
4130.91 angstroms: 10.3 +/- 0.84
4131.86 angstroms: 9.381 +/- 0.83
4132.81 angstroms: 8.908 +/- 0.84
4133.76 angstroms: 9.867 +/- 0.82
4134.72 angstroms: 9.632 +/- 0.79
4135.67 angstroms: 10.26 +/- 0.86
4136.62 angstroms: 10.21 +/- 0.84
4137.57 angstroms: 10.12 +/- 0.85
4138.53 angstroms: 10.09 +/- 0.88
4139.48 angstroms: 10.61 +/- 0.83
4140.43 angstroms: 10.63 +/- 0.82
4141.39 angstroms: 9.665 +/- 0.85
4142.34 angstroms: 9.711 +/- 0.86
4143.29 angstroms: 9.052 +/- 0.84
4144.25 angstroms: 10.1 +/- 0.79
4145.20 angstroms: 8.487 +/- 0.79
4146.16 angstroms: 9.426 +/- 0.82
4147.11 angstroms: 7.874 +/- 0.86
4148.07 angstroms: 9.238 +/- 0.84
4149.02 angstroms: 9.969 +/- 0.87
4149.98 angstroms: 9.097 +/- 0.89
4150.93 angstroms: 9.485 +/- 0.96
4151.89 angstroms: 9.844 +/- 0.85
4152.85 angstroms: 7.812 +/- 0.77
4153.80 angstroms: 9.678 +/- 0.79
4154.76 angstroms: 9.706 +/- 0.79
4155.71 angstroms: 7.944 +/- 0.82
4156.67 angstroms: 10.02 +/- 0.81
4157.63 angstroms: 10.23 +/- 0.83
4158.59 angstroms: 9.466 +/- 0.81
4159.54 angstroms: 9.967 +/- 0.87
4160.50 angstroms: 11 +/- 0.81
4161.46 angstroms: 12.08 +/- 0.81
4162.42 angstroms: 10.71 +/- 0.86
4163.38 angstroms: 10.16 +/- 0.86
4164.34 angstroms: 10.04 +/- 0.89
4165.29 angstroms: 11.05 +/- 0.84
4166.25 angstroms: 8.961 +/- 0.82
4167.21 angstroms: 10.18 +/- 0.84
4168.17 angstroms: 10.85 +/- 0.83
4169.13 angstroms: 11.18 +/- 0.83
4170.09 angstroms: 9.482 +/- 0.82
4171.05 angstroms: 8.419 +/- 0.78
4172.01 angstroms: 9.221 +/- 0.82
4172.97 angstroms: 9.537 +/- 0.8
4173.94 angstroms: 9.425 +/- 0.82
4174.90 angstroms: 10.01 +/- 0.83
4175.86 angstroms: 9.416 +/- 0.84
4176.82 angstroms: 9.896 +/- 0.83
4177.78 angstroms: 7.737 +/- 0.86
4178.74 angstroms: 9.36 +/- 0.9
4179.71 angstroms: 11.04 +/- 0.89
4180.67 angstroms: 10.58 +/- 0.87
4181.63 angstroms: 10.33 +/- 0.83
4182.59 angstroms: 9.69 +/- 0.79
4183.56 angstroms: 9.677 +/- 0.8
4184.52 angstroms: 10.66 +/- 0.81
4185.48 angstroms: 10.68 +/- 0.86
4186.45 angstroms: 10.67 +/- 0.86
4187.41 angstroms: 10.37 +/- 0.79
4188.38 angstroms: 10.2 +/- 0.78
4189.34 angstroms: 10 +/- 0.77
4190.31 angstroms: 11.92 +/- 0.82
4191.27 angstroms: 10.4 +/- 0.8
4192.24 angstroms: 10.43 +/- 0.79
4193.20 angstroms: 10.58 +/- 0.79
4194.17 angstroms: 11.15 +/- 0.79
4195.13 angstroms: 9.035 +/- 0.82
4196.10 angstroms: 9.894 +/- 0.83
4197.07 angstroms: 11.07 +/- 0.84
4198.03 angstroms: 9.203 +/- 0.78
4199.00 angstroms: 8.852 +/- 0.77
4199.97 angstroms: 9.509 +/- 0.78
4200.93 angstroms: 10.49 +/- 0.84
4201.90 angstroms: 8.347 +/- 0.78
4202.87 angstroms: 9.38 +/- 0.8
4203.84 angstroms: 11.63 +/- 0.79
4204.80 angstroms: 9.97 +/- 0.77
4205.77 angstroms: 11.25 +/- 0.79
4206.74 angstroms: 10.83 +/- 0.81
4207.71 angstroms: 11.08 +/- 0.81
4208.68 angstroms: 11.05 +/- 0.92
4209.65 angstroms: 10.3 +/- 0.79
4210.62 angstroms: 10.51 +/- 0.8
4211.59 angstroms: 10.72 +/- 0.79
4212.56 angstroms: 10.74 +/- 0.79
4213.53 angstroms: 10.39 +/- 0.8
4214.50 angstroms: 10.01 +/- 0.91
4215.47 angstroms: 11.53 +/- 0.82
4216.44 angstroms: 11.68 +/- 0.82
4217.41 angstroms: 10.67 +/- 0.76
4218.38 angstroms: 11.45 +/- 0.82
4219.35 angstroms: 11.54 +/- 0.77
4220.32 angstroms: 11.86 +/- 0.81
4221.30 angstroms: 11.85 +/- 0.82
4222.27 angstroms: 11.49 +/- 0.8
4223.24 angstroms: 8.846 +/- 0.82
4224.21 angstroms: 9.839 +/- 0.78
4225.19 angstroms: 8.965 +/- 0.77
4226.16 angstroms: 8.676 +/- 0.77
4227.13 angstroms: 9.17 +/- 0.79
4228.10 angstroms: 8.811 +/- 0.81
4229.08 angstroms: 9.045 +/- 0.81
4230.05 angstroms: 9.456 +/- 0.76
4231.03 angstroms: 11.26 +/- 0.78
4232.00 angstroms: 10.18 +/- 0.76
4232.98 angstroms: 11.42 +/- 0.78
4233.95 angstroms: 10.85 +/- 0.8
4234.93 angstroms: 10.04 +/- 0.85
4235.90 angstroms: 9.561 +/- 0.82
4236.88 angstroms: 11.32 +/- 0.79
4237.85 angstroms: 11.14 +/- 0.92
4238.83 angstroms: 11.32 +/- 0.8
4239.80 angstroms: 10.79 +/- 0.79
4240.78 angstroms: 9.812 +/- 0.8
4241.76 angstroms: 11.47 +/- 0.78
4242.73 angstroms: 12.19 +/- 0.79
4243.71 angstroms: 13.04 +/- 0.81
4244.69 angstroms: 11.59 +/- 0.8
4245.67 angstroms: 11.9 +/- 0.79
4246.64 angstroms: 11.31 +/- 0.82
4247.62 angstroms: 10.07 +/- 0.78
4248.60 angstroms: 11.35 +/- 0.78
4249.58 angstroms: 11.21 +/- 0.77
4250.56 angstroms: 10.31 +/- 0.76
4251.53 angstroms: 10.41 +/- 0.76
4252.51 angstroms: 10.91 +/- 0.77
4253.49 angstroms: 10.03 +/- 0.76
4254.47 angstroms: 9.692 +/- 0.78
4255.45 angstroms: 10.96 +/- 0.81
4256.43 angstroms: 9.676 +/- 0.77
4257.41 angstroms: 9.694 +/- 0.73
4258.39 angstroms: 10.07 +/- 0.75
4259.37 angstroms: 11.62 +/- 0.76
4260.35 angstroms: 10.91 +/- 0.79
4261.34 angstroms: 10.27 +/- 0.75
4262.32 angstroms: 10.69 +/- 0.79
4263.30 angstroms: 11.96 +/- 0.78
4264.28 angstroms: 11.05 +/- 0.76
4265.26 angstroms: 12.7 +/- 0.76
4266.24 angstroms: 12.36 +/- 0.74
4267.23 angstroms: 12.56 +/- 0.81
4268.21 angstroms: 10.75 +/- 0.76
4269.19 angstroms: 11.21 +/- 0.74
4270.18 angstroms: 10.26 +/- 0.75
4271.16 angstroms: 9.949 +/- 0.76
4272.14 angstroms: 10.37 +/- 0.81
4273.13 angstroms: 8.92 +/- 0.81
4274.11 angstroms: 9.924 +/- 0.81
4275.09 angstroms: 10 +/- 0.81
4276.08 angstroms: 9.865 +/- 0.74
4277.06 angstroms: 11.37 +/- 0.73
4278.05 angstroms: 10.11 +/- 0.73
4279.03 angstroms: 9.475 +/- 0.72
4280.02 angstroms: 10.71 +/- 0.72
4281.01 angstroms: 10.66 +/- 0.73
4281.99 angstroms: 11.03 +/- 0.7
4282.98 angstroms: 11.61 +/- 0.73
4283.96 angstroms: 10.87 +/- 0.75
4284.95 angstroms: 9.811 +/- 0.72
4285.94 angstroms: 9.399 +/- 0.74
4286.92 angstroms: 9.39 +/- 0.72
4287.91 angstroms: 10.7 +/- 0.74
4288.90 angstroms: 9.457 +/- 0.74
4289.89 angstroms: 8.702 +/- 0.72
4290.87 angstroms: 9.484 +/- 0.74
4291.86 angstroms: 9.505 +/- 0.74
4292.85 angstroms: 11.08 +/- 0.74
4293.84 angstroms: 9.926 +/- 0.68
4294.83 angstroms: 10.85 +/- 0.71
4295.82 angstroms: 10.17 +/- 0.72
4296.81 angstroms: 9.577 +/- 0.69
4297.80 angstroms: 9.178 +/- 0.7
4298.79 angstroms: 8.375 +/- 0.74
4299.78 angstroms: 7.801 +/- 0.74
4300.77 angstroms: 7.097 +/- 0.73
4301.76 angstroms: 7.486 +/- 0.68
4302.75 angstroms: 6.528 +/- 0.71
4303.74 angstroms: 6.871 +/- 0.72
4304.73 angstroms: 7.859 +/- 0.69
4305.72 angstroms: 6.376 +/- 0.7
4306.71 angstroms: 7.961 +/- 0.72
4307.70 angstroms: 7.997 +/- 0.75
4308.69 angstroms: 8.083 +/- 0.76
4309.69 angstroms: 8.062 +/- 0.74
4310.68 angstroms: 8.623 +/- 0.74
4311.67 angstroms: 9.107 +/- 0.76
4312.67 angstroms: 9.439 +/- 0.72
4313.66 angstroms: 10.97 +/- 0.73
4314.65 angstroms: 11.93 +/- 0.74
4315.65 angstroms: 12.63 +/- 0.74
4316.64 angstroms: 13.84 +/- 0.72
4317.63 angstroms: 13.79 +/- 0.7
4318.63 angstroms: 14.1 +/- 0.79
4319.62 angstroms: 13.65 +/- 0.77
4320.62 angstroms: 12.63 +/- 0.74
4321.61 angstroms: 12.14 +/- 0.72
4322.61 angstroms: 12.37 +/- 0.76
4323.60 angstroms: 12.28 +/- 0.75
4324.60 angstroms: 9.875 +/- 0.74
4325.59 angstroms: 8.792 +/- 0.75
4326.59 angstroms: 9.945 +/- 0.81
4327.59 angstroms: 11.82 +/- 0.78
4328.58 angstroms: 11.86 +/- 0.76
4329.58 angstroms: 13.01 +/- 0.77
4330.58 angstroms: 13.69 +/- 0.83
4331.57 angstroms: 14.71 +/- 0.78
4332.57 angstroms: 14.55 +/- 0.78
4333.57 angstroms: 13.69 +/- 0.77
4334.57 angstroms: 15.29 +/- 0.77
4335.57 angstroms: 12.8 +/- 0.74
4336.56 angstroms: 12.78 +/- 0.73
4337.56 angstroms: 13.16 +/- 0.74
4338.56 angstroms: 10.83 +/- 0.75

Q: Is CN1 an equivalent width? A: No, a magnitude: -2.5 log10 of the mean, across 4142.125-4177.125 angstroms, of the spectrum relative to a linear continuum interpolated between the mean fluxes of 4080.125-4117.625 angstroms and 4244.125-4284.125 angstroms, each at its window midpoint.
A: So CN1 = 0.09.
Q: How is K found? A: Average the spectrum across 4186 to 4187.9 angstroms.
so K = 10.5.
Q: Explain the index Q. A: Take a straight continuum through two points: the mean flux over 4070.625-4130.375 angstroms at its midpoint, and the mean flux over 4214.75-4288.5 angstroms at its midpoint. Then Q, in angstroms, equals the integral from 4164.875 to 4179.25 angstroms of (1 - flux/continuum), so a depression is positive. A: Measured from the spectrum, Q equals 1.14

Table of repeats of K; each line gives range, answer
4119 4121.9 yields 10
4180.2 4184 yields 10.1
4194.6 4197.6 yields 10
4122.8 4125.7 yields 10.1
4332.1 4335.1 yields 14.5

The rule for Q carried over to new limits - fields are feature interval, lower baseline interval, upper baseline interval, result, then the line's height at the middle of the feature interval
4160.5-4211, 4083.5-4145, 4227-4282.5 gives 1.45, 10.5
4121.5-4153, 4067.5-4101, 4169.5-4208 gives 1.54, 10.2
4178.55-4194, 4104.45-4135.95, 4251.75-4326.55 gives -0.46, 10.1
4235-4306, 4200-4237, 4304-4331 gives 2.48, 10.6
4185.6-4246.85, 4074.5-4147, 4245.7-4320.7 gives -2.09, 10.2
